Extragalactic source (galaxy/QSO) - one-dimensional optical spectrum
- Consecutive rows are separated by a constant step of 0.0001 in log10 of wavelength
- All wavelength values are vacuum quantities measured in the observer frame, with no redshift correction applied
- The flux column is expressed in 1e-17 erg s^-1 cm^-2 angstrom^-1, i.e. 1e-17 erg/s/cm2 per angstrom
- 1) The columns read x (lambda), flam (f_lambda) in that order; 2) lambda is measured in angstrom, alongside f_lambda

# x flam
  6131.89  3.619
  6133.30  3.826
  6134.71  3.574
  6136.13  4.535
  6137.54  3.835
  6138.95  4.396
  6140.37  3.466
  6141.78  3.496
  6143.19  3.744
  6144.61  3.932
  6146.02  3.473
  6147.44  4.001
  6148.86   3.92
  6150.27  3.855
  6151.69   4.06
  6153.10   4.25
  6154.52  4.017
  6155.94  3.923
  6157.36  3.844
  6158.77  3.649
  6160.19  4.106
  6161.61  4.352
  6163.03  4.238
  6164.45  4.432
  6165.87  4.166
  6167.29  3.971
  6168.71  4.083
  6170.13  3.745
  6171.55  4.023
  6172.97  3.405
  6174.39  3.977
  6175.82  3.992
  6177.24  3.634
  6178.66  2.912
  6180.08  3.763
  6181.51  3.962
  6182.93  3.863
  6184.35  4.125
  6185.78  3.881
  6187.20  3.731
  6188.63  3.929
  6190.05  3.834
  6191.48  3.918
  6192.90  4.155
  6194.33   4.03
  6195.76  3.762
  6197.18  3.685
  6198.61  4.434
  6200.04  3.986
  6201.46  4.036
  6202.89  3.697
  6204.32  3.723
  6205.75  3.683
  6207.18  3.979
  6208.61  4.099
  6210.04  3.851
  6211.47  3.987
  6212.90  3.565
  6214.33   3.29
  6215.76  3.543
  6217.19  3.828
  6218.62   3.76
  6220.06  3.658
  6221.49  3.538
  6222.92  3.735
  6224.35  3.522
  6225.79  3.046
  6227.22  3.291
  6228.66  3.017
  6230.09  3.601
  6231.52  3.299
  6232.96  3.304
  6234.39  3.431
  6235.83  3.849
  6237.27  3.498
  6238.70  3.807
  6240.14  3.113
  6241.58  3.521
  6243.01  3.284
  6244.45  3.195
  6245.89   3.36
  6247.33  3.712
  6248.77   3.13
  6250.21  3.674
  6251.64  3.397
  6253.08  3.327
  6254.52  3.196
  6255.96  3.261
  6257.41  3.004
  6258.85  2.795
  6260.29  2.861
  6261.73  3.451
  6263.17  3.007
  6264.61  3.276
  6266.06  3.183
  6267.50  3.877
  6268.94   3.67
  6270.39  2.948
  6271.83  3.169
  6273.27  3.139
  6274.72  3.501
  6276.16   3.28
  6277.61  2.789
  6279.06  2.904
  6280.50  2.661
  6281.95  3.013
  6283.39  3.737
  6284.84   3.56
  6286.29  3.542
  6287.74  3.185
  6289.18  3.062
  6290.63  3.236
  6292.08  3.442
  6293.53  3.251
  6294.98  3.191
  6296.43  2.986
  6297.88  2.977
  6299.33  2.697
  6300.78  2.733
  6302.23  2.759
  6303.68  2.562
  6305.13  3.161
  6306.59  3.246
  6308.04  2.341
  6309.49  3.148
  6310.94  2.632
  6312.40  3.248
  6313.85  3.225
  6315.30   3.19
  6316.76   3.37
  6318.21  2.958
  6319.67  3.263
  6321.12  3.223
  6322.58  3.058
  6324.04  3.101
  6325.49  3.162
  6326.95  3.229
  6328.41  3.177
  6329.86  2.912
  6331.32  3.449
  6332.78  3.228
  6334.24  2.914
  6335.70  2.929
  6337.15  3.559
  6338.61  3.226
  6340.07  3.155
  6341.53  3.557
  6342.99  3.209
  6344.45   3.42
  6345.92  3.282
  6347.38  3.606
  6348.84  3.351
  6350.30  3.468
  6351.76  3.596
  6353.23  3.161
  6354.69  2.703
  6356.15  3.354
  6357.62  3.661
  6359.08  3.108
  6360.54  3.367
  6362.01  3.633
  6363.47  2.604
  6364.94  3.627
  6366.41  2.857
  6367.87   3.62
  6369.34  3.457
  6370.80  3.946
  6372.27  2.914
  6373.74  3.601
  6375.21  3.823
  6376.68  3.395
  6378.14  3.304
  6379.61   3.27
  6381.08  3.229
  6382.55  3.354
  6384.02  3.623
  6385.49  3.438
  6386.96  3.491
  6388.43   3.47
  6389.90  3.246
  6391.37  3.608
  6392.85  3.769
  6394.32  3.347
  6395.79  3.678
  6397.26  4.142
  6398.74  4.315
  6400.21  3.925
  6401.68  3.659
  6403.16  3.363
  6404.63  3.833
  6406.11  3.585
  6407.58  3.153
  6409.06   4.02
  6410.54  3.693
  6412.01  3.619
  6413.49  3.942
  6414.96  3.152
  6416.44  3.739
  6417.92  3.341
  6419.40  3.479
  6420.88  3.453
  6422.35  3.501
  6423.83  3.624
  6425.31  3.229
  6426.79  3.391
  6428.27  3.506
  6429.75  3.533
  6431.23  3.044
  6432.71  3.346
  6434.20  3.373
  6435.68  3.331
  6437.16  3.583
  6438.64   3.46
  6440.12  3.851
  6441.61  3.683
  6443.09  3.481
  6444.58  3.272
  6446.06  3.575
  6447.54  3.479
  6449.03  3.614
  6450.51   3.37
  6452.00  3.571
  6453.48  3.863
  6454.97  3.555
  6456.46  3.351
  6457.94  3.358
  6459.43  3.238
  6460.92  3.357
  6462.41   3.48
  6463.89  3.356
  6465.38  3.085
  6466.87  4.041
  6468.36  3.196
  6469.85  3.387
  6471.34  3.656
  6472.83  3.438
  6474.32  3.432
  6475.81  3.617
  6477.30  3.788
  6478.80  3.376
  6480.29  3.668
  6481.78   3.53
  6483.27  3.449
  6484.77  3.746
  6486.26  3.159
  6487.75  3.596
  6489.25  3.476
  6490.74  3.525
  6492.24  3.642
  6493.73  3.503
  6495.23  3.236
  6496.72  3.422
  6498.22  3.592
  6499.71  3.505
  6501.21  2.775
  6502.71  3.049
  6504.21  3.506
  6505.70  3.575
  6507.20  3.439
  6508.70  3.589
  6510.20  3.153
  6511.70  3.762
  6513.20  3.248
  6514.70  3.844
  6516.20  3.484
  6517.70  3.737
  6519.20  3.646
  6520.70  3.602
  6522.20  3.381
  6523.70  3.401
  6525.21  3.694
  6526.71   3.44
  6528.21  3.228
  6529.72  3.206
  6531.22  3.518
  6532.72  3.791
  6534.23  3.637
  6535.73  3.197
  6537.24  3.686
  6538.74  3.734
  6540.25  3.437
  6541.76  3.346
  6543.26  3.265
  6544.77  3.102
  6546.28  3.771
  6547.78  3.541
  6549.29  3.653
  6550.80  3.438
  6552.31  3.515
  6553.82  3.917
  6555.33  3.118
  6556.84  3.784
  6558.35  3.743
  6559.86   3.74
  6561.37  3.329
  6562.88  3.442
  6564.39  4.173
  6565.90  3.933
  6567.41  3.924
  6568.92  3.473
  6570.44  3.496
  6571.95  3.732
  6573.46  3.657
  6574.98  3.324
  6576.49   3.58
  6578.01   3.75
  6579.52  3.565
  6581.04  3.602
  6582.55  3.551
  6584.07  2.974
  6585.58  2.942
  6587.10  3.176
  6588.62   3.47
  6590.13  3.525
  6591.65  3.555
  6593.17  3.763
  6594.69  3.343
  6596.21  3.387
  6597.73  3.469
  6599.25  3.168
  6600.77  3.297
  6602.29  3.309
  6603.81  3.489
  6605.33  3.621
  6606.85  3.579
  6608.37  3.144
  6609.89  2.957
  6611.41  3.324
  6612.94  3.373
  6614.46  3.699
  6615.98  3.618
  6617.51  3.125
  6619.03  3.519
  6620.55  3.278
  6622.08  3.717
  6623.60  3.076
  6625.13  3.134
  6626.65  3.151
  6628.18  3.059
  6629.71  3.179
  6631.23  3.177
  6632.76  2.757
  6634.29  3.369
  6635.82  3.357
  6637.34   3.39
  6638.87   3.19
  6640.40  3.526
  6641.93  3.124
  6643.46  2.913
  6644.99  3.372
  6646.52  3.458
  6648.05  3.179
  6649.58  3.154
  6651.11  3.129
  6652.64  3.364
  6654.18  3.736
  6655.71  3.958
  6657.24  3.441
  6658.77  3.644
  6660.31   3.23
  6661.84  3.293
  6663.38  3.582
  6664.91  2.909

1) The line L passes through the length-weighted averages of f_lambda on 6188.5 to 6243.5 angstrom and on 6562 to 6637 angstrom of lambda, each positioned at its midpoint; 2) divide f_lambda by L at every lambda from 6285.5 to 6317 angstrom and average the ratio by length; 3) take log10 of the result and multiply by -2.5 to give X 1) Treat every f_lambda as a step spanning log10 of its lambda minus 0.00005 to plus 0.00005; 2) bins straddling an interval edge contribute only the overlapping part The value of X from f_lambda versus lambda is 0.18 mag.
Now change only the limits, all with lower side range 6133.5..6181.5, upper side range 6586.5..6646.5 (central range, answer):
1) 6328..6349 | 0.13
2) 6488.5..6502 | 0.02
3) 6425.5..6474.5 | 0.02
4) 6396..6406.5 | -0.07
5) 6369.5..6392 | 0.05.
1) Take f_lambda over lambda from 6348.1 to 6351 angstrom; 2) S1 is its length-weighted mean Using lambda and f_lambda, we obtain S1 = 3.41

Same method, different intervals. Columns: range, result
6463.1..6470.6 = 3.42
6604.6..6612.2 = 3.32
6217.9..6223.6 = 3.67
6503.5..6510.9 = 3.46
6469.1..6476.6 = 3.51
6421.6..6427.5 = 3.44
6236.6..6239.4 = 3.66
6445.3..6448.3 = 3.53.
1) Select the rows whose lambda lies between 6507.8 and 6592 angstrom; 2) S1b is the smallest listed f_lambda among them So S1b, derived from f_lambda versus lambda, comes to 2.942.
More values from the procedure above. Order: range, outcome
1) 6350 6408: 2.604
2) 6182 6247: 3.017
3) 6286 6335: 2.341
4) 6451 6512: 2.775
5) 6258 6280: 2.789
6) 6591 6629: 2.957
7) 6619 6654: 2.757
